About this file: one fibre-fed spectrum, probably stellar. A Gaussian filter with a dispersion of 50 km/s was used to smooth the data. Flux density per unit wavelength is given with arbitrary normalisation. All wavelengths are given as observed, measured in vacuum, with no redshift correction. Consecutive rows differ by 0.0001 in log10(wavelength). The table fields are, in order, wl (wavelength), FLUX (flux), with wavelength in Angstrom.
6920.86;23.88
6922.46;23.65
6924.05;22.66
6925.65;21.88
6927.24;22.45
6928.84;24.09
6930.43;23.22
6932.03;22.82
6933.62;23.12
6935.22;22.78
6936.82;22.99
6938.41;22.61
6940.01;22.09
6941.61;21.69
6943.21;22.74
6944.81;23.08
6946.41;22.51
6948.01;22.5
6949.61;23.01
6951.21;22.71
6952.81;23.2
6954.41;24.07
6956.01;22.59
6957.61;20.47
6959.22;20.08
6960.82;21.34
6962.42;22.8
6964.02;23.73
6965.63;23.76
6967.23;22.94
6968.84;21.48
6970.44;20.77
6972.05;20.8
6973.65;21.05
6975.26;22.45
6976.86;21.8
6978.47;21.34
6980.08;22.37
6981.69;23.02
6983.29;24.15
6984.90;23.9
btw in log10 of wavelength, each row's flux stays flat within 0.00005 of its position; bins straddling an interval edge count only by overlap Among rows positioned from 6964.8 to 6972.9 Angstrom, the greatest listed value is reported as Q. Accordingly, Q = 23.76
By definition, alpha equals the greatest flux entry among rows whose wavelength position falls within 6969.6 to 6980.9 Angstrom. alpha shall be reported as 22.45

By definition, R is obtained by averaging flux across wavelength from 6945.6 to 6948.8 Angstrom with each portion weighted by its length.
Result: 22.5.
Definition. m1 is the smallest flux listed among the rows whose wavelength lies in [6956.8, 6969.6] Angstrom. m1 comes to 20.08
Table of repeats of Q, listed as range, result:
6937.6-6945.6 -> 23.08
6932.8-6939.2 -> 23.12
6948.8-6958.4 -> 24.07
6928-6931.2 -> 24.09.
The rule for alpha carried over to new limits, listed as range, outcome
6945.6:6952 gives 23.01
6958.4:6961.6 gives 21.34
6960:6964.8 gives 23.73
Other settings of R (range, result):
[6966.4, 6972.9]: 21.5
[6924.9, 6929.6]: 22.8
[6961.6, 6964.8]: 23.3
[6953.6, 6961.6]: 21.7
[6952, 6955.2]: 23.6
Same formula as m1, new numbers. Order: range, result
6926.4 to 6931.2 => 22.45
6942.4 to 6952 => 22.5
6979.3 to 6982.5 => 22.37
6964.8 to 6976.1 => 20.77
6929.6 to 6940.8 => 22.09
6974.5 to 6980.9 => 21.34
